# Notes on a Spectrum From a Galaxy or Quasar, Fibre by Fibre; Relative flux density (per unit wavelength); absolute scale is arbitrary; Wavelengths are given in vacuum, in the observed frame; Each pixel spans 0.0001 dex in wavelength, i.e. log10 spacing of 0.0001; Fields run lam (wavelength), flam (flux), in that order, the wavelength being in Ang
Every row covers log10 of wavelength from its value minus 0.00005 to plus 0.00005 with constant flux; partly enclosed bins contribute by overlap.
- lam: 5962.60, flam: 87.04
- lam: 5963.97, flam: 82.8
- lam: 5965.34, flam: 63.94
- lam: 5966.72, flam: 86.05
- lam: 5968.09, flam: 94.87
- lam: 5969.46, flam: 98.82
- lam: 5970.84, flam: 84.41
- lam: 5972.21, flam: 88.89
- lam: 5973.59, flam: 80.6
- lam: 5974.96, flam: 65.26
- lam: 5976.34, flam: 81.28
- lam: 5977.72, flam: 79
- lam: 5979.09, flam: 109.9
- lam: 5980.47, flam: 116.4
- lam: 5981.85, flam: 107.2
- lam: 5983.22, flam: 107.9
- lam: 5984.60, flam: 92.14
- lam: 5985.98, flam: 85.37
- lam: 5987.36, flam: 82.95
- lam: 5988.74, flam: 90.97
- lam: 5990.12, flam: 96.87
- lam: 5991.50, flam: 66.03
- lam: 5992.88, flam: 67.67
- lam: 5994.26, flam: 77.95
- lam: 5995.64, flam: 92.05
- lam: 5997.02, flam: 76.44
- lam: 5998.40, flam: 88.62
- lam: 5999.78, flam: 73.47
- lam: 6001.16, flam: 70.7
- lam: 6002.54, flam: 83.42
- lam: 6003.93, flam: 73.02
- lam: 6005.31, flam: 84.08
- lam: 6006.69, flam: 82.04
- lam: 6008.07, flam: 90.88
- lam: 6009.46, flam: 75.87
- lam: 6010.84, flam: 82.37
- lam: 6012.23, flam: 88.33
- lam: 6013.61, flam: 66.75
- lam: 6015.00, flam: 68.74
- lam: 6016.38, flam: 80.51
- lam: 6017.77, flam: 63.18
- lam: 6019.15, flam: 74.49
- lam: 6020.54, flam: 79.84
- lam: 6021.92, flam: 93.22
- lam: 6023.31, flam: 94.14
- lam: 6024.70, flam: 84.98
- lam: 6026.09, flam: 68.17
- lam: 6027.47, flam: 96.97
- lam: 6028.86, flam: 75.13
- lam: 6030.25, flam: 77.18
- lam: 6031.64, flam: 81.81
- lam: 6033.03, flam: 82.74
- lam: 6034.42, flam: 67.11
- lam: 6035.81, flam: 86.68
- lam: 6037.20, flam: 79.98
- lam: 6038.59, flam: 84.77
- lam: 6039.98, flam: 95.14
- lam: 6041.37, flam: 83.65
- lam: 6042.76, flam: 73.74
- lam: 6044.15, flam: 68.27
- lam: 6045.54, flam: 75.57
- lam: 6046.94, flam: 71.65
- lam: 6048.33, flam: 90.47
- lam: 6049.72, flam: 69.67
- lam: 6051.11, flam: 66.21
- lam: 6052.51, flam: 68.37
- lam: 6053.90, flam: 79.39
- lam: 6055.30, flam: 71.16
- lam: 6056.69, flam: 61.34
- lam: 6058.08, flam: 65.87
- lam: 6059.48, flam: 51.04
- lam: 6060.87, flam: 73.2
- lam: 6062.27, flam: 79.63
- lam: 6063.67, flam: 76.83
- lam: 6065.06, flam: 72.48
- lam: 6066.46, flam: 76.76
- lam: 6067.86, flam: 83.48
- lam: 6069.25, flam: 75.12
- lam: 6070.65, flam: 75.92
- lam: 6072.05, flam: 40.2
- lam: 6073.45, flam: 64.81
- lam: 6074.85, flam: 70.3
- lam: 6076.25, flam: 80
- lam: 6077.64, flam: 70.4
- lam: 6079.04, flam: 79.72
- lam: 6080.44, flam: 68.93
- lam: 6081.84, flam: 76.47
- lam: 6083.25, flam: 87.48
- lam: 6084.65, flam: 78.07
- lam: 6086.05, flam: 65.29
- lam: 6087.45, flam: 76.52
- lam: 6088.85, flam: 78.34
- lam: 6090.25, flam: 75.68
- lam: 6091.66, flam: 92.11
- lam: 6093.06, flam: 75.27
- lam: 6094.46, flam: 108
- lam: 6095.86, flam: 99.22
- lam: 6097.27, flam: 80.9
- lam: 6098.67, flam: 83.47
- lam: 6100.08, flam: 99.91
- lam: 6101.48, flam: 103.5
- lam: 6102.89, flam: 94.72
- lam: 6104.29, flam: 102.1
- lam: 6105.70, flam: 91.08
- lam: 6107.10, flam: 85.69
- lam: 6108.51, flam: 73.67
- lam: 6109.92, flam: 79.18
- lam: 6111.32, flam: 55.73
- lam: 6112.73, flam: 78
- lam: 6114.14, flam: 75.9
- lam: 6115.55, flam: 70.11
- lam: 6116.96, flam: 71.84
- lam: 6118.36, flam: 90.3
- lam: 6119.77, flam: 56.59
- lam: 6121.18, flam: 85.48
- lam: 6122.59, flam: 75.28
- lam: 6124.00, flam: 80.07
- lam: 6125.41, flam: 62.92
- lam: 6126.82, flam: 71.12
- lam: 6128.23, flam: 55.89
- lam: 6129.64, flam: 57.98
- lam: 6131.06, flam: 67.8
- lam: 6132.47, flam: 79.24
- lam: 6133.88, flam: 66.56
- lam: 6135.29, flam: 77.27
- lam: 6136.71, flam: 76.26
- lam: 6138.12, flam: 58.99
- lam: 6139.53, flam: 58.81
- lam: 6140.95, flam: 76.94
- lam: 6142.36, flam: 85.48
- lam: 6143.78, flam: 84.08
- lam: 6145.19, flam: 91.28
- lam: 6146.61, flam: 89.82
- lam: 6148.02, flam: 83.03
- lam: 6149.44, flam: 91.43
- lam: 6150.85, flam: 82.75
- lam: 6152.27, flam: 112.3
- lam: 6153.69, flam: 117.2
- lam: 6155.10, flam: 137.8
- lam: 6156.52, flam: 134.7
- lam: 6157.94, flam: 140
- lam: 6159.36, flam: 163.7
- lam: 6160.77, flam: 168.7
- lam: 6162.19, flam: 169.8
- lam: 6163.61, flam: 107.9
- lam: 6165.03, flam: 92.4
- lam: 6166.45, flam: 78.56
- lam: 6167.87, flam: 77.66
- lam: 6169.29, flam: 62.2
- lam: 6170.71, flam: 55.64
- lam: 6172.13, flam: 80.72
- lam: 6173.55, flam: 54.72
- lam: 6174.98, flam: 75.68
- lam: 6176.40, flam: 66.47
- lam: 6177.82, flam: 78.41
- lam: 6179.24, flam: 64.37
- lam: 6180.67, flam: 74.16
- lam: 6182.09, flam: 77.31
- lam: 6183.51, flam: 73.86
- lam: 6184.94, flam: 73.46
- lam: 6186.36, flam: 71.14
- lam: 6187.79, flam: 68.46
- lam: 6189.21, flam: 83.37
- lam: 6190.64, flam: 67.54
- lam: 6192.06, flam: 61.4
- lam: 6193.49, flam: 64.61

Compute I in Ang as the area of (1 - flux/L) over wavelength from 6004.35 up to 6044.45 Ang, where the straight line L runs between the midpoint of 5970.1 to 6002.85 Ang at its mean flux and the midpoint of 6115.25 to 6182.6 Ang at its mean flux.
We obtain 2.7 Ang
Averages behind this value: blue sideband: 86.1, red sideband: 86.3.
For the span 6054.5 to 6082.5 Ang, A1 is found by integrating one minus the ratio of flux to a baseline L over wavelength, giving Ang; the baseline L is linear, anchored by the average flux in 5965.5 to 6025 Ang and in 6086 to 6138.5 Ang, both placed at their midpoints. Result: 3.5 Ang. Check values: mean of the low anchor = 84.2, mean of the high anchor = 78.6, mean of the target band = 70.7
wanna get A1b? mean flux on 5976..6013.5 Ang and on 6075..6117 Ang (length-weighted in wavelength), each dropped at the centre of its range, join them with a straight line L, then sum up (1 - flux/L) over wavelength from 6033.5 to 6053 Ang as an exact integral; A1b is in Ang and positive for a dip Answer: 1.5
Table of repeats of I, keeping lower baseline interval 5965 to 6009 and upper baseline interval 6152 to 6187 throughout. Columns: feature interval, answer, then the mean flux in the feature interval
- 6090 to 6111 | 0.7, 89.3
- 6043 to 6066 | 4.7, 71.4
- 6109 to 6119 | 2.0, 74.3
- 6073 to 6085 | 2.1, 75.2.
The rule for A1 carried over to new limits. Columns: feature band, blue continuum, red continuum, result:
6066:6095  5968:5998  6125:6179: 4.2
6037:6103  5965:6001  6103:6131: 1.4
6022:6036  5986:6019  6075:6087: -0.7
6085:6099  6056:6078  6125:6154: -2.0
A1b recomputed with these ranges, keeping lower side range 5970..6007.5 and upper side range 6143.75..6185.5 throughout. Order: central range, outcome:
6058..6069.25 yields 2.11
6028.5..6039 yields 1.03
